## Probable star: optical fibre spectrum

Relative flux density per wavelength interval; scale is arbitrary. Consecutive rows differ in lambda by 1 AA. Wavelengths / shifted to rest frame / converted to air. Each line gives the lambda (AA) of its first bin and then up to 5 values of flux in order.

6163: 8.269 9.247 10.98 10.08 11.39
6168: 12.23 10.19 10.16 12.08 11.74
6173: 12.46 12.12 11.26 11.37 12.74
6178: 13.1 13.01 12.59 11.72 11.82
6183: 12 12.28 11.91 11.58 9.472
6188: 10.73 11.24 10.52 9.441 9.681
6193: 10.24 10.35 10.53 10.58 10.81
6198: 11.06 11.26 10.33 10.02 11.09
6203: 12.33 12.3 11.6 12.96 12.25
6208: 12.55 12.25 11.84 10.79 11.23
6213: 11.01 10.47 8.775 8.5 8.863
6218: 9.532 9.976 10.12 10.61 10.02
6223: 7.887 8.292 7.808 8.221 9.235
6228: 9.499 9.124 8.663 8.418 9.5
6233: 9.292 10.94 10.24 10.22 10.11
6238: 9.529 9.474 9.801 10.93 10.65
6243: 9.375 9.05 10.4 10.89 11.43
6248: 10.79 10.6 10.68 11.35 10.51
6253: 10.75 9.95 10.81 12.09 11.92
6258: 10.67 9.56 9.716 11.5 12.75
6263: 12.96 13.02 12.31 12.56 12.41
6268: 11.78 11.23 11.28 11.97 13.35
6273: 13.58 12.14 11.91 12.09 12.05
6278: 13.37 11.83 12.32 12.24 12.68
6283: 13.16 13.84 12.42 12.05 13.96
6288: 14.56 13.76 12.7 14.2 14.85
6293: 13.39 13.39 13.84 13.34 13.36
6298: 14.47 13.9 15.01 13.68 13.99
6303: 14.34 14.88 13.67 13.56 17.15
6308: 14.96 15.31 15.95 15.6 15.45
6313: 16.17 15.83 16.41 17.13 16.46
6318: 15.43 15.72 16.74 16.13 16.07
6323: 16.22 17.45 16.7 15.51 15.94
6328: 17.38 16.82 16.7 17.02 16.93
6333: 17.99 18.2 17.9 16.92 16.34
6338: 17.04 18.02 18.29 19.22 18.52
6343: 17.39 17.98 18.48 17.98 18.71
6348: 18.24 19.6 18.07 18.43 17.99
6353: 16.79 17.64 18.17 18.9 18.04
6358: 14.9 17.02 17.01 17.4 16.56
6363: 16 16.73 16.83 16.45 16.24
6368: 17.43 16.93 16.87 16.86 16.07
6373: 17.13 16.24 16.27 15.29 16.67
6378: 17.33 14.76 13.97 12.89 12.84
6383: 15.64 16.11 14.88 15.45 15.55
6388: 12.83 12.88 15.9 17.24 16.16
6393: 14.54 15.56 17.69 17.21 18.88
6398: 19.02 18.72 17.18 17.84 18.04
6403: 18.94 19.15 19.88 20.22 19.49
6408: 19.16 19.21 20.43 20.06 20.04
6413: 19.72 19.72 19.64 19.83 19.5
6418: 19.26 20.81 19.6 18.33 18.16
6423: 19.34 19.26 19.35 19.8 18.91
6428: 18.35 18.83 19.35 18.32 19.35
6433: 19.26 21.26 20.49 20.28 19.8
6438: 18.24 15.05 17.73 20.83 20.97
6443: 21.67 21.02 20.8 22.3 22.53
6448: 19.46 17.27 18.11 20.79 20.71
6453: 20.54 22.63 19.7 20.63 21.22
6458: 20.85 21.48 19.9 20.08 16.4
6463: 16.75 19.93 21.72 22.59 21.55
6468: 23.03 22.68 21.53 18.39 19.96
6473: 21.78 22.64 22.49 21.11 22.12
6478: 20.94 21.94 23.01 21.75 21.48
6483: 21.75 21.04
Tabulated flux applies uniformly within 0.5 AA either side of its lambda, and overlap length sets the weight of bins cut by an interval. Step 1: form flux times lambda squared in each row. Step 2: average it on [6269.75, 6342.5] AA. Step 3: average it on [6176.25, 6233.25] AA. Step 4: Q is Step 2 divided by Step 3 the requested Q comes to 1.46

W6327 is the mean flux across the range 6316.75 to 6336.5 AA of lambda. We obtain 16.7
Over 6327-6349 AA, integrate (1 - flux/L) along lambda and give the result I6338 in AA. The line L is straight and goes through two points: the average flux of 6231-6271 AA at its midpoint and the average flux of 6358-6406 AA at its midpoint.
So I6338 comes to -4.7 AA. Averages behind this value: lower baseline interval 10.8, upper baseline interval 16.5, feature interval 17.7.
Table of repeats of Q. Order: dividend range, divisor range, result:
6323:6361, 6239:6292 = 1.52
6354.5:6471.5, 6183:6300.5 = 1.73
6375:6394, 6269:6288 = 1.24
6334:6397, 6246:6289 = 1.44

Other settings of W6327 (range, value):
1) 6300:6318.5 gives 15.3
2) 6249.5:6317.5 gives 13.2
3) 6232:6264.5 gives 10.7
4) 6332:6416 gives 17.3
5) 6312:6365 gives 17.2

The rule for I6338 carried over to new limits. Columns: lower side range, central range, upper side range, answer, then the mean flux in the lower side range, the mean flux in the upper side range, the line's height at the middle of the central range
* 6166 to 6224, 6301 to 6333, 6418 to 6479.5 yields -1.0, 11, 20.2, 15.4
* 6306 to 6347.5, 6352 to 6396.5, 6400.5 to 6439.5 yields 4.7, 16.8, 19.3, 18.1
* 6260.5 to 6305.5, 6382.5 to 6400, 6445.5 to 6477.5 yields 1.5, 13.1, 20.7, 17.7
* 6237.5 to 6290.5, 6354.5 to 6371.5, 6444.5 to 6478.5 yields -0.8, 11.7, 20.7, 16.2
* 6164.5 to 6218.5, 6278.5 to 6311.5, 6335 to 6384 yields 2.0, 11.2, 17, 14.8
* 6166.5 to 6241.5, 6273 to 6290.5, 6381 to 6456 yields 1.0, 10.7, 18.7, 13.6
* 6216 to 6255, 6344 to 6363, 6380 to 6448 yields -2.7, 9.8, 18.4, 15.5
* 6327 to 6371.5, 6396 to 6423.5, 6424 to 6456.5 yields -0.3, 17.5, 19.8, 19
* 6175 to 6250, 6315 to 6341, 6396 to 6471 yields -2.6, 10.5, 19.8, 15.4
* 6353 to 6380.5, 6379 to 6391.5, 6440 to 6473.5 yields 2.0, 16.7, 20.6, 17.5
